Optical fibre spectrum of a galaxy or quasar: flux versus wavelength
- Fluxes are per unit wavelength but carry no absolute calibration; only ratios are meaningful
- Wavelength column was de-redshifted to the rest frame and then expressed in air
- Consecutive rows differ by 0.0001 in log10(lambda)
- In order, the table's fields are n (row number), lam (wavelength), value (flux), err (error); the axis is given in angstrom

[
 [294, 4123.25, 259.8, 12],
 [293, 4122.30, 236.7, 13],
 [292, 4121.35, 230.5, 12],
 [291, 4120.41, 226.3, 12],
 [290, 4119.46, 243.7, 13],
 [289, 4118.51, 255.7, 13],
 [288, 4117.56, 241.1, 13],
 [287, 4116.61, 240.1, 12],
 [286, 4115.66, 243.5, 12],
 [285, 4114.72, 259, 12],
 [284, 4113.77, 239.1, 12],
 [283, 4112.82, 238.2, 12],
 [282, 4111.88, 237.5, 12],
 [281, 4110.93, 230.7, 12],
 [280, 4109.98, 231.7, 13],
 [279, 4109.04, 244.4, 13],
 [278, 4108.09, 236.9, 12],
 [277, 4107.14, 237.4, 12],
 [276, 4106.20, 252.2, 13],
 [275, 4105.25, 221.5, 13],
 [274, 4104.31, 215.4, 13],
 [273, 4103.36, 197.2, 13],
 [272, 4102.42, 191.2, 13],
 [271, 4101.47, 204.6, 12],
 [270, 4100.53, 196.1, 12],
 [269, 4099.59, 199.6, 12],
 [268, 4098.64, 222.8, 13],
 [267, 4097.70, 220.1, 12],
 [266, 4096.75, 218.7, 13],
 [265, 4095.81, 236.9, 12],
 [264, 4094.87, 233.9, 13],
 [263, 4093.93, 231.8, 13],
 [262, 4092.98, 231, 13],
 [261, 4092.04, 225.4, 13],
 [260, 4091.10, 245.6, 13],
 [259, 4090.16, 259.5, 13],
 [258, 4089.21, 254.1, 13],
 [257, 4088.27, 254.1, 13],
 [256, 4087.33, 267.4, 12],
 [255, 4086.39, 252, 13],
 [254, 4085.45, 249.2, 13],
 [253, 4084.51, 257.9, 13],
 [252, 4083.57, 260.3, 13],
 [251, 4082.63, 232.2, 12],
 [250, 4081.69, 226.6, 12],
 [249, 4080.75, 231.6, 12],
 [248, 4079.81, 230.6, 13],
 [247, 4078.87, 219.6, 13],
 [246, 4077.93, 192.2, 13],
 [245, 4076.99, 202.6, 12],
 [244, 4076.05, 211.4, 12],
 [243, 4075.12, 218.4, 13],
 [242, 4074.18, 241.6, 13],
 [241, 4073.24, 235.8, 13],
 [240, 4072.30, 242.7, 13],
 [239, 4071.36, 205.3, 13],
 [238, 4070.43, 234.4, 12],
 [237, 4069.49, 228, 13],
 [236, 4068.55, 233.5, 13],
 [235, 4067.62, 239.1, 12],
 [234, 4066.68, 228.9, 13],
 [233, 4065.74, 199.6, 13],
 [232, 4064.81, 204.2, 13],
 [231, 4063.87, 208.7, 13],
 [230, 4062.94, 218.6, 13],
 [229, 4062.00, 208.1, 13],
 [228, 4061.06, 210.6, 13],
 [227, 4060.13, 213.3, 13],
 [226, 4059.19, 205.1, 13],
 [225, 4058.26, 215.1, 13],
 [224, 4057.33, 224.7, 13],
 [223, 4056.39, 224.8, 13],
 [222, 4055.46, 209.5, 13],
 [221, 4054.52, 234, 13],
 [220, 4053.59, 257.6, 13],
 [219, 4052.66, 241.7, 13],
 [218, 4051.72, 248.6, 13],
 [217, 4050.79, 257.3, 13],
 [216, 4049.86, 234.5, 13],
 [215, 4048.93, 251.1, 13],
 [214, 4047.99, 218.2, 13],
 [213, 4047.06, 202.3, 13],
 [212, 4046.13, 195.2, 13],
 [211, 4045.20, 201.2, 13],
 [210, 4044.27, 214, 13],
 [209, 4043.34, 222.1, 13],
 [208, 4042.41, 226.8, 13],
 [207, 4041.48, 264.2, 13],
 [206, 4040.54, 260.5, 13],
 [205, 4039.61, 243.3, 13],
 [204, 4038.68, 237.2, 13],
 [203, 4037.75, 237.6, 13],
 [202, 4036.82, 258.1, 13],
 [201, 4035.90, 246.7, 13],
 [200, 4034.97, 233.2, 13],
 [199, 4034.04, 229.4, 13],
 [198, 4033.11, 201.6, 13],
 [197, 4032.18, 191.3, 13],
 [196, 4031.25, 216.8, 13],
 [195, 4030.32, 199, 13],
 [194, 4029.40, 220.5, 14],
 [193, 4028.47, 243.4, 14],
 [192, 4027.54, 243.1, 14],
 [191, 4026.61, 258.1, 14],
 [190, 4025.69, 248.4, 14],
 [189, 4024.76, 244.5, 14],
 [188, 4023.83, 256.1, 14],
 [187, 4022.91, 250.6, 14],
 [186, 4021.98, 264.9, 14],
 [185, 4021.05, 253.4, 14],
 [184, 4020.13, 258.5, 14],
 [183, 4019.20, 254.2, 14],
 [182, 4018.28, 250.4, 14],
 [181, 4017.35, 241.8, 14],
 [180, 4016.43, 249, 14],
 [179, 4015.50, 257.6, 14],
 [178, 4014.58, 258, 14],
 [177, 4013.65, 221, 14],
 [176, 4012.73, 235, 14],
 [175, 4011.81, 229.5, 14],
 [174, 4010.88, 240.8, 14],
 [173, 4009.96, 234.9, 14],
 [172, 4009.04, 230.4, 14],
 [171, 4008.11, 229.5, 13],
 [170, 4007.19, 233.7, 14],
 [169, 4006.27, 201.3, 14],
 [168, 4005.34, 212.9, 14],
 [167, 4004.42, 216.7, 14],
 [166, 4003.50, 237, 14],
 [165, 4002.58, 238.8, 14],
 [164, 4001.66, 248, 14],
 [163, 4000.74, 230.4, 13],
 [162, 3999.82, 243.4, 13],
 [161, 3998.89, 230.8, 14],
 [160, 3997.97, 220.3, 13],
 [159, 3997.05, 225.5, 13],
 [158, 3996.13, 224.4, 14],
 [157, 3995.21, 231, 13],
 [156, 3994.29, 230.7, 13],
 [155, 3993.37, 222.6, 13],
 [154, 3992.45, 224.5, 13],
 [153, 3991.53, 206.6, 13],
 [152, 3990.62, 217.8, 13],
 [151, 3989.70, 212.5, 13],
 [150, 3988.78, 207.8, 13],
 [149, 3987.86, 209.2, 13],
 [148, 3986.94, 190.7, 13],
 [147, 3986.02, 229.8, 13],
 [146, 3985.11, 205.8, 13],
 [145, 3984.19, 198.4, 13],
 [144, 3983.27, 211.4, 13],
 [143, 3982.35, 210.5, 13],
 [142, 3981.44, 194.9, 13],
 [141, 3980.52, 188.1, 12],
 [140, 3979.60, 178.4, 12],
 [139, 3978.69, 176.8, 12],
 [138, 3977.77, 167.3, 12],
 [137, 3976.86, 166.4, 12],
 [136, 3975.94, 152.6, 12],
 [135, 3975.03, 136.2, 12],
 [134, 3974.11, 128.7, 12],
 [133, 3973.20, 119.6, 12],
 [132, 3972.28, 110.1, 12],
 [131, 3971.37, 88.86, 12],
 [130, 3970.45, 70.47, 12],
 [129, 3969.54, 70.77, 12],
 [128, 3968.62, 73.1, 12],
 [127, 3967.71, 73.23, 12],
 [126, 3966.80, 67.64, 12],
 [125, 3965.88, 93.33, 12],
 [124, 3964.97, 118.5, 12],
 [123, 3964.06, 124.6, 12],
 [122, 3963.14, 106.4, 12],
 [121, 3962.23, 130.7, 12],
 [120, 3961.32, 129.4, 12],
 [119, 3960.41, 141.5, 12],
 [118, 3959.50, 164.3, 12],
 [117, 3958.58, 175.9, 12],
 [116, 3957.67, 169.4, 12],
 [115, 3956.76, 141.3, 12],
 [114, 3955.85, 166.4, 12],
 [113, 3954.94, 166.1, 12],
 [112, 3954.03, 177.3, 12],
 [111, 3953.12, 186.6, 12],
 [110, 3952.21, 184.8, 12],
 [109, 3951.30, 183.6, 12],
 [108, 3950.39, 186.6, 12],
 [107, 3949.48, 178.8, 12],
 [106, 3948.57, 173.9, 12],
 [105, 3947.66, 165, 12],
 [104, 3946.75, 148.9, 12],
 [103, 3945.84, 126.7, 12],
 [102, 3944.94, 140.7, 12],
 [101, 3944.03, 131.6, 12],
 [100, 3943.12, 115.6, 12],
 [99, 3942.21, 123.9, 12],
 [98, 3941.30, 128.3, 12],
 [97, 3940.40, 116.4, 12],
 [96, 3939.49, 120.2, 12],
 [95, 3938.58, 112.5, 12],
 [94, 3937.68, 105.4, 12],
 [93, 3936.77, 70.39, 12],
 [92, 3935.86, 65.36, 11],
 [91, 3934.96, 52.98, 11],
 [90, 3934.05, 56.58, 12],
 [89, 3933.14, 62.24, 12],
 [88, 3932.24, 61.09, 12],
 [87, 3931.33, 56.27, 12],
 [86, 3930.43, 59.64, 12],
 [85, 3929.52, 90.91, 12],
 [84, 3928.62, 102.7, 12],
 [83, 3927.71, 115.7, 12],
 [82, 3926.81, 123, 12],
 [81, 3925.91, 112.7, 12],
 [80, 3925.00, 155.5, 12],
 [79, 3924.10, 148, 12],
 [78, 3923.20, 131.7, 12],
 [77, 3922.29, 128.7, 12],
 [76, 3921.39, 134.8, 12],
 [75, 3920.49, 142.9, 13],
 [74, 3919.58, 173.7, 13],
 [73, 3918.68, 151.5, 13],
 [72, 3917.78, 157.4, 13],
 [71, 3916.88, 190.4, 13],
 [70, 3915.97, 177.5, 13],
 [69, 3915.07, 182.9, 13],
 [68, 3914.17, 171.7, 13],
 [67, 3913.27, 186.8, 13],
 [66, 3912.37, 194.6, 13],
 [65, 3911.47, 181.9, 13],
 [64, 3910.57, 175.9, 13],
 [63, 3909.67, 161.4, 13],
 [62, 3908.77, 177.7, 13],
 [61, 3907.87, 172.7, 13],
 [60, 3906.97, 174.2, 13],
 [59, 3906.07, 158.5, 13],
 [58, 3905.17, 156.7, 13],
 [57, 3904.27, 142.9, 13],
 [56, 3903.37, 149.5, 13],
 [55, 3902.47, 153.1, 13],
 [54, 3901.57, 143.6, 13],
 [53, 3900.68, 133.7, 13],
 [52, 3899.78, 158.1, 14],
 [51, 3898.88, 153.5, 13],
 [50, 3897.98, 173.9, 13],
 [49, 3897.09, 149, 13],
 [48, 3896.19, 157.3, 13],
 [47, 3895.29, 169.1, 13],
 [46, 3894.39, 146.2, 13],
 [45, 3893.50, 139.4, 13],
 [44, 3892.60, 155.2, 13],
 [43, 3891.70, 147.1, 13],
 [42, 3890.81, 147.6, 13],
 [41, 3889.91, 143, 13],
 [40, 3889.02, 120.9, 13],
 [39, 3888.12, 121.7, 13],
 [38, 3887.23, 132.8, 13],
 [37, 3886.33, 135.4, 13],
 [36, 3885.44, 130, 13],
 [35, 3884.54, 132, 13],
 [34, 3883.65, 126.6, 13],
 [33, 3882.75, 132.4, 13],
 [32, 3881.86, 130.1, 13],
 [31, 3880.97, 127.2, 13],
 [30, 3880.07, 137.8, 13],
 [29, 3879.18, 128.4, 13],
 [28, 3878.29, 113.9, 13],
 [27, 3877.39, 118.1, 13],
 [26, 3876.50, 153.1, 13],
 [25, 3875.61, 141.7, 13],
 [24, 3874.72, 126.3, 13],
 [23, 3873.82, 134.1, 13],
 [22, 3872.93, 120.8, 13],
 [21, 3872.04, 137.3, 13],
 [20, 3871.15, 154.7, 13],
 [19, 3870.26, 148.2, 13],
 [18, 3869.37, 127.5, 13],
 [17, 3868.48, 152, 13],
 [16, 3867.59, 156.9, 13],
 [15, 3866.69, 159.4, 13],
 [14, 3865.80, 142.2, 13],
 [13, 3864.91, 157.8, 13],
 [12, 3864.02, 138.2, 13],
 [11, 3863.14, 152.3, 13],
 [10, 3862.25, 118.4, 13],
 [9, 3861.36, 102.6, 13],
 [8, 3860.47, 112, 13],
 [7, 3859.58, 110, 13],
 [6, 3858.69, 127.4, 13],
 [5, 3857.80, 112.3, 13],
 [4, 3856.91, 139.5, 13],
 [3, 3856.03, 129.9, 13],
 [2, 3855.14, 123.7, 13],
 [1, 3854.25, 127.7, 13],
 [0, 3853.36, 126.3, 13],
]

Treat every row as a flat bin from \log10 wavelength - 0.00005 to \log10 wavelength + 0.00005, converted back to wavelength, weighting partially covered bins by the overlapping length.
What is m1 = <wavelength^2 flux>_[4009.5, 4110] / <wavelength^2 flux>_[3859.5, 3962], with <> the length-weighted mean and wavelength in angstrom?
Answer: 1.78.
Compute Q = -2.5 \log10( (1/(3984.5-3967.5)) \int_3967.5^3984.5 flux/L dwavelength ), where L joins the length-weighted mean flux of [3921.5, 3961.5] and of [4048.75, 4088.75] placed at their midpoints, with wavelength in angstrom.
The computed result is 0.10 mag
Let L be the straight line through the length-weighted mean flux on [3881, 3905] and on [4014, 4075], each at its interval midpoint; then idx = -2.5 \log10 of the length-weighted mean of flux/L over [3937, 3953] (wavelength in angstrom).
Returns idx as 0.210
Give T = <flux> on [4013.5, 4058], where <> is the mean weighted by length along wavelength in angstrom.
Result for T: 237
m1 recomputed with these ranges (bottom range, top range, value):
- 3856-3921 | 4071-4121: 1.75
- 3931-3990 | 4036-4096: 1.73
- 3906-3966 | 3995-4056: 1.77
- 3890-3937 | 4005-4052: 1.79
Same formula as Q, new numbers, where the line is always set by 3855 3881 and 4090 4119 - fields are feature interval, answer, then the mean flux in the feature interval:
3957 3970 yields 0.415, 117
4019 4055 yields -0.168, 236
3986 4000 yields -0.188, 220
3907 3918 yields -0.172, 178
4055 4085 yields -0.032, 222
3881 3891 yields 0.076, 131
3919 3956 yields 0.274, 126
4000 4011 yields -0.208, 230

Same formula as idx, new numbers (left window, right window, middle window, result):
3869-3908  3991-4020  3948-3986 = 0.331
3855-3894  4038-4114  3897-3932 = 0.028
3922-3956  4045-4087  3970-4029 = -0.226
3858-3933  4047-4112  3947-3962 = 0.009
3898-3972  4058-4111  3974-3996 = -0.187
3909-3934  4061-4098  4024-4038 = -0.152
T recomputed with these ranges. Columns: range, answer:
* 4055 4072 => 218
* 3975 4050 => 225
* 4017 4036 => 238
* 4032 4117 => 229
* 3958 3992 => 153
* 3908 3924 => 166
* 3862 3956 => 140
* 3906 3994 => 147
